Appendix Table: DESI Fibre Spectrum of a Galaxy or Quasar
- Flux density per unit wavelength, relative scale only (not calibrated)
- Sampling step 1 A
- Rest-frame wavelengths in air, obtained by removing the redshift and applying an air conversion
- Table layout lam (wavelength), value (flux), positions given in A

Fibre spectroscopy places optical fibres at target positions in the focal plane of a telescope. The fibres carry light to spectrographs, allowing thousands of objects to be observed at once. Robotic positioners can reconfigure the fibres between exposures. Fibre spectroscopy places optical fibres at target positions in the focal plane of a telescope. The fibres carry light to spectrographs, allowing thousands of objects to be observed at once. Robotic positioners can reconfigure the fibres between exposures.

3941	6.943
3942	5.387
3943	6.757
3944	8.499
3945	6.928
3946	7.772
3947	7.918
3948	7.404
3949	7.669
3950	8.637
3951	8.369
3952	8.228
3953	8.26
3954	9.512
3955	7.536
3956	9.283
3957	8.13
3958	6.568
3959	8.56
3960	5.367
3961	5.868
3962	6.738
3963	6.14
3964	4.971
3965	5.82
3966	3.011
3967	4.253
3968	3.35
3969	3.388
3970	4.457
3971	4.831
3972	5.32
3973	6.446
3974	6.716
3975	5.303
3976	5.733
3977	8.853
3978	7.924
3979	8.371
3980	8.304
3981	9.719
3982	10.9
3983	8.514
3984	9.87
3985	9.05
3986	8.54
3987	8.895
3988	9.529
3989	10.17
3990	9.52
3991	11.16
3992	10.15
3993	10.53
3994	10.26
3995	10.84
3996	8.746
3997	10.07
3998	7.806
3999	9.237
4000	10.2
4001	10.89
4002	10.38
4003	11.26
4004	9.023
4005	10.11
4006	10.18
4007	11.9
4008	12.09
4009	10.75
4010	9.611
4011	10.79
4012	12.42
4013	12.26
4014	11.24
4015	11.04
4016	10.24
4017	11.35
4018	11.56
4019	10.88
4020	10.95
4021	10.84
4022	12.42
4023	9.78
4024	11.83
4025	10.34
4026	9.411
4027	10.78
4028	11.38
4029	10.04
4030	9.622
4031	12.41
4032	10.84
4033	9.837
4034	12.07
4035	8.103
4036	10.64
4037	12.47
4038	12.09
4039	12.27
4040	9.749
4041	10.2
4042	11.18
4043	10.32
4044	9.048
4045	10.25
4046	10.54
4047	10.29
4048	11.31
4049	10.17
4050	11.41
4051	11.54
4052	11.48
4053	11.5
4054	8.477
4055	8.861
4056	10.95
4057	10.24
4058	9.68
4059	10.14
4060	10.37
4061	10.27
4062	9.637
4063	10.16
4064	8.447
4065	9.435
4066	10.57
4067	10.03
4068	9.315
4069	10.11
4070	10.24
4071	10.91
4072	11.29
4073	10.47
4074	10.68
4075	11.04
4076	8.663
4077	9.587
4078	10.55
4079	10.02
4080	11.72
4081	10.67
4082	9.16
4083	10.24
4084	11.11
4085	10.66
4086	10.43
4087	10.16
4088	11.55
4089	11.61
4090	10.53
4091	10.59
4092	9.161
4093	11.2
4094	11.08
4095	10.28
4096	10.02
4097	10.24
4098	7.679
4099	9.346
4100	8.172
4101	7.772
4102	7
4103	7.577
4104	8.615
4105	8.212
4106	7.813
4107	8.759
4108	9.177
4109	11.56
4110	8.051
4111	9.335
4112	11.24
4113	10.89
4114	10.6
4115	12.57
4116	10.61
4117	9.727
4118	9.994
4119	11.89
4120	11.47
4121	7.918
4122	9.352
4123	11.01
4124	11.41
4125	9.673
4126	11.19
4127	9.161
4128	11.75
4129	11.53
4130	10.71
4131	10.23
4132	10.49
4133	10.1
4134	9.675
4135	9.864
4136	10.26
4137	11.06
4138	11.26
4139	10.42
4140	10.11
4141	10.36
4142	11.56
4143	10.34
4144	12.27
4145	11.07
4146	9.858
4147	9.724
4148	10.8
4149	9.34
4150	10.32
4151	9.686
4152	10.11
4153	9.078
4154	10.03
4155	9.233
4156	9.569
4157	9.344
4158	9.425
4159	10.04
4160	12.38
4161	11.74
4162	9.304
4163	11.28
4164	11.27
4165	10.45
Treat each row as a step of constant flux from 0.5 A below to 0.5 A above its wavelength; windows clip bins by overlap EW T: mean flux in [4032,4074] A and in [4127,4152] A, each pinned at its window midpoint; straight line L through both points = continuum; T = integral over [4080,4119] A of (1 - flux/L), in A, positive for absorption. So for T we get 2.15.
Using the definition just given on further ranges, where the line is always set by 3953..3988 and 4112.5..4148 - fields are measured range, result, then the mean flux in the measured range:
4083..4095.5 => -1.32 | 10.7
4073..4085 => -1.15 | 10.3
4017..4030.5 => -4.27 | 10.8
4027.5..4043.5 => -4.48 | 10.8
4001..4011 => -3.61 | 10.6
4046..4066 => -3.00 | 10.2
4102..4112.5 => 1.18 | 8.94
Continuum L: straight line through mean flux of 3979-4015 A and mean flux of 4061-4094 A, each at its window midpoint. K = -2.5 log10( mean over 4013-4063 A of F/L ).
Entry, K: -0.046 mag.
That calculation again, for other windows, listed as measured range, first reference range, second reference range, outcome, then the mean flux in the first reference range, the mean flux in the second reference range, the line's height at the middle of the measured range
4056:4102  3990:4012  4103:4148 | 0.021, 10.3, 10.3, 10.3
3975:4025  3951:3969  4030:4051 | -0.169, 6.53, 10.8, 8.63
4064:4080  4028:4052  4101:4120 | 0.006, 10.7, 9.64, 10.2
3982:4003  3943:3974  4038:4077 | -0.232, 6.64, 10.3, 7.9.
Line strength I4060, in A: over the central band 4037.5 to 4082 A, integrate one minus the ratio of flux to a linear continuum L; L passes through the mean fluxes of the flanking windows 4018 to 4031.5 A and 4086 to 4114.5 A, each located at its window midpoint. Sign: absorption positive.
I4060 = -0.35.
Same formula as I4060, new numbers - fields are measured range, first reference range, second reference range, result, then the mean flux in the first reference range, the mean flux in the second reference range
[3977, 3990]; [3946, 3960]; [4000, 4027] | 0.45 A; 8.05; 10.9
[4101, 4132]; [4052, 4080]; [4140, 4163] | 0.82 A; 10.1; 10.3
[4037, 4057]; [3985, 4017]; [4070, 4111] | -1.16 A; 10.3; 9.83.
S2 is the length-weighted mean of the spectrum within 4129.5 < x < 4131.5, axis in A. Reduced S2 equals 10.5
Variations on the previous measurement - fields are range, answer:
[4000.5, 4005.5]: 10.3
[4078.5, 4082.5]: 10.4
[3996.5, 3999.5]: 9.04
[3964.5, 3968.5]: 4.11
